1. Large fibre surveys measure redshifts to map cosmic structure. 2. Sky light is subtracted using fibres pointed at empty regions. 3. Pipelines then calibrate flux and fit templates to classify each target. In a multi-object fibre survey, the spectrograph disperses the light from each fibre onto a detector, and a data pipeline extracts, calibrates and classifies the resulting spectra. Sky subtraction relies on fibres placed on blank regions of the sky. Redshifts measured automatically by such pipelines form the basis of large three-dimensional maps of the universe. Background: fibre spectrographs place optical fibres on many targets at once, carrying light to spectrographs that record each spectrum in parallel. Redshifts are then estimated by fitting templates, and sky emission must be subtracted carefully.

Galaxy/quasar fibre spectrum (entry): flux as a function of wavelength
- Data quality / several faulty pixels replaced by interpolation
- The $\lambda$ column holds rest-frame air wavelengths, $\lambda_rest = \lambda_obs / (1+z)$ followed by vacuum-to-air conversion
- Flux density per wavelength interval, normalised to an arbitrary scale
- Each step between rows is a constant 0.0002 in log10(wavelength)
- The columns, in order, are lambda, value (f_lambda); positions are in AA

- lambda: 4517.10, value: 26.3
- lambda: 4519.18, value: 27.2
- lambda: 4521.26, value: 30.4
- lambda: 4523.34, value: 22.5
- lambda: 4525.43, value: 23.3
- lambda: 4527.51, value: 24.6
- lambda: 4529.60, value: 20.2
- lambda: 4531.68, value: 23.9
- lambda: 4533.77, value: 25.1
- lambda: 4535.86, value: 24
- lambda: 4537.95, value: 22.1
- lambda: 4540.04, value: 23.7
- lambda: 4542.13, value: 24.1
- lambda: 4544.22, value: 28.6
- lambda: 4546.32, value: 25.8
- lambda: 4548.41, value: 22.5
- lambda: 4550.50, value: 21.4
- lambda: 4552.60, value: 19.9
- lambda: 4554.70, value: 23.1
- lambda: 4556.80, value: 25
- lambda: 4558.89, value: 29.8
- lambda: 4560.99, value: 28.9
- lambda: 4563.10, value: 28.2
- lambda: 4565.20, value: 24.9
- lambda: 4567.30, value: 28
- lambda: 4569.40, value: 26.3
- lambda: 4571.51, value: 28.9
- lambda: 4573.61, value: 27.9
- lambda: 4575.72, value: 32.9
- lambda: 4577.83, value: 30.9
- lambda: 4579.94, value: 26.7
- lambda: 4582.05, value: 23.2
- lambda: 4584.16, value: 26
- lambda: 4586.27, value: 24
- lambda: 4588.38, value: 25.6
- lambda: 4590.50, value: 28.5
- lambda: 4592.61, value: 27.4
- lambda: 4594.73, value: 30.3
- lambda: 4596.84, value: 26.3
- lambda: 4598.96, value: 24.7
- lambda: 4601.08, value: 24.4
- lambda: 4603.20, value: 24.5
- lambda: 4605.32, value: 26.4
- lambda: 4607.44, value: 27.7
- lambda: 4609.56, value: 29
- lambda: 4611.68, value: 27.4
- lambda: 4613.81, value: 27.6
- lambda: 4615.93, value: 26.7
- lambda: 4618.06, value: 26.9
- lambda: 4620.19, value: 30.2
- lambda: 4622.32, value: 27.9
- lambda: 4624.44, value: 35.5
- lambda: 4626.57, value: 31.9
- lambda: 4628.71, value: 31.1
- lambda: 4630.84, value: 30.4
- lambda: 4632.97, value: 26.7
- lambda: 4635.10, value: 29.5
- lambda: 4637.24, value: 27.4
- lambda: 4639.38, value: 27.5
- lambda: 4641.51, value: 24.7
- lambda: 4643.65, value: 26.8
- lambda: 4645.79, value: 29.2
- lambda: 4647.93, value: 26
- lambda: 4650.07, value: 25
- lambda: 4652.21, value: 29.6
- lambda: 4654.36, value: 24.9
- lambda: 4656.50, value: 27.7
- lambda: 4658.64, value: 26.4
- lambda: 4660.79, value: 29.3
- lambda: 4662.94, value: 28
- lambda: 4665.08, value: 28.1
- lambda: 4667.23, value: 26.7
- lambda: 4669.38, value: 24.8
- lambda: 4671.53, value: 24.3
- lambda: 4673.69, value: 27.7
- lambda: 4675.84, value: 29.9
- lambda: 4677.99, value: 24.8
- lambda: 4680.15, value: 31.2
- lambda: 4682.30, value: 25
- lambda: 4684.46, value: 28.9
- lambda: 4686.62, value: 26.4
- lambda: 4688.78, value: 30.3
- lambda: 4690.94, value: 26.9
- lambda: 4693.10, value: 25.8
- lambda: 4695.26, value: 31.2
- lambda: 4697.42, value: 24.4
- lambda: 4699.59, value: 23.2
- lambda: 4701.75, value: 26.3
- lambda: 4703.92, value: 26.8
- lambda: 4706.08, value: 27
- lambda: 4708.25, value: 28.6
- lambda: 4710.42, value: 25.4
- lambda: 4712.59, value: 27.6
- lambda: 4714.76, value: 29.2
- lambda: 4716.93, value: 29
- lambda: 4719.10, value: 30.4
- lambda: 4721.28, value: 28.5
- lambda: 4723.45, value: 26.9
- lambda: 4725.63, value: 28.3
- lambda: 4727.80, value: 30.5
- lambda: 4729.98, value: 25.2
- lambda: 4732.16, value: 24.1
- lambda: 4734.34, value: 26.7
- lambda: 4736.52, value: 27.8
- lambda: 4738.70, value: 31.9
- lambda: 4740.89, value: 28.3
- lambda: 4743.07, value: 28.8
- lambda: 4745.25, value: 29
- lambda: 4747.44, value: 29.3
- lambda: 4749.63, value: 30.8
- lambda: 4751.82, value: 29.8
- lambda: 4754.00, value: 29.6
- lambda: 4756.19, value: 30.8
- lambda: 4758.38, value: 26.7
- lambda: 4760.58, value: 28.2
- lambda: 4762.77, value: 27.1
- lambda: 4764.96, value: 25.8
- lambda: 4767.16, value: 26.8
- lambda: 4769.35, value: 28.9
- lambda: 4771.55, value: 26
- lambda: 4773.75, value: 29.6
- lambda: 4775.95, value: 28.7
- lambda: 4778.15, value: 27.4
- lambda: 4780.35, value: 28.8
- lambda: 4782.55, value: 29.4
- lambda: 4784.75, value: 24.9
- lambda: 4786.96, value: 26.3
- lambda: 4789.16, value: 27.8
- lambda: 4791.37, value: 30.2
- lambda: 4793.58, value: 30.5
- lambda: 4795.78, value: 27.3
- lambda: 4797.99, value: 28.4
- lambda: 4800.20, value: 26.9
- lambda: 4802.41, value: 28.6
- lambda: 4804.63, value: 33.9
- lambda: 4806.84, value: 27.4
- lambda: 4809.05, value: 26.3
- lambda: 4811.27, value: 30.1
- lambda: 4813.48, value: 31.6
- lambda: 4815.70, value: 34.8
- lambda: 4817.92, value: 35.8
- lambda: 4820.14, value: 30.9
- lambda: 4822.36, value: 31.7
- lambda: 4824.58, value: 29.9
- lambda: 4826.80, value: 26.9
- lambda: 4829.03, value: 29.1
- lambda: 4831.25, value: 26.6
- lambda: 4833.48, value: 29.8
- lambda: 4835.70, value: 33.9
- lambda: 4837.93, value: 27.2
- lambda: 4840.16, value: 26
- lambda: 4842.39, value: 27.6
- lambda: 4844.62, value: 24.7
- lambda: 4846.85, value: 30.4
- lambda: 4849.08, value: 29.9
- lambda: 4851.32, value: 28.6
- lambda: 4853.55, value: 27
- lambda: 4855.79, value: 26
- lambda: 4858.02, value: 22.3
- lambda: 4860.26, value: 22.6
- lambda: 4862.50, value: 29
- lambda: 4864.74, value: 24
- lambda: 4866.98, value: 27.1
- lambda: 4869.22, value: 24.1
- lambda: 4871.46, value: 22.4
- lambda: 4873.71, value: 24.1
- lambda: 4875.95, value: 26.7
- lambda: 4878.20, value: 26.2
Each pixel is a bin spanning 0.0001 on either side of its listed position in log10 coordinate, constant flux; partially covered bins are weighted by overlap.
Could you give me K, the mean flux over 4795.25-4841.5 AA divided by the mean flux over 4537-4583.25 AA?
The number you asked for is 1.14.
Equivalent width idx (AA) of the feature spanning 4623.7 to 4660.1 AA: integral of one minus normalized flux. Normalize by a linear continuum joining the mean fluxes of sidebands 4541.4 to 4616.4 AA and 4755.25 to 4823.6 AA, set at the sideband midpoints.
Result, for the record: -1.30 AA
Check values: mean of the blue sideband 26.5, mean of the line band 28.2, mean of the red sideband 29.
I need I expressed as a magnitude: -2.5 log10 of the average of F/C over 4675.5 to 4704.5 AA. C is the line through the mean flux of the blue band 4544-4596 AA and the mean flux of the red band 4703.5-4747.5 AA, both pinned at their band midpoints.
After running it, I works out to 0.022 mag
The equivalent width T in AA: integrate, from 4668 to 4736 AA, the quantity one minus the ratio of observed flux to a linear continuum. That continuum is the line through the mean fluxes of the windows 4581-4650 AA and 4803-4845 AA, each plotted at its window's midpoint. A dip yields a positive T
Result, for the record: 2.8 AA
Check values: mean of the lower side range 27.5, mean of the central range 27.3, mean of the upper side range 29.8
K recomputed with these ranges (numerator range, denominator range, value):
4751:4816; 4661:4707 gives 1.05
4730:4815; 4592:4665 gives 1.02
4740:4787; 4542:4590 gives 1.08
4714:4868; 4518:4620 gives 1.09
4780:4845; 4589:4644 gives 1.04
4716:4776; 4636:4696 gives 1.04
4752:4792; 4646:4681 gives 1.03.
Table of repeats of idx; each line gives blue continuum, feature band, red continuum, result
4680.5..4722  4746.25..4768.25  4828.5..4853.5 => -0.49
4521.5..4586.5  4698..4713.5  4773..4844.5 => 0.73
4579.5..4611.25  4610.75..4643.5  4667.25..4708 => -2.66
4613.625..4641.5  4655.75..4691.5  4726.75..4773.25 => 1.61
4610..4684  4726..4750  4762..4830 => 0.18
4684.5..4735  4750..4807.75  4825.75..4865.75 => -2.09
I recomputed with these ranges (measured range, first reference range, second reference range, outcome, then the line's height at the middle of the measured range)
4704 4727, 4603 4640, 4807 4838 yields 0.05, 29.5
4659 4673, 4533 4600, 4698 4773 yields 0.01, 27.2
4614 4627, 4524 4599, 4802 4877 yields -0.13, 26.3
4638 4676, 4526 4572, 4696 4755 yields -0.01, 26.7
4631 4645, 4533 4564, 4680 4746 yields -0.04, 26.4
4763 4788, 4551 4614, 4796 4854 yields 0.05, 28.8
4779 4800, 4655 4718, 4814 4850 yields 0.03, 29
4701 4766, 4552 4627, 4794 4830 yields 0.03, 29.1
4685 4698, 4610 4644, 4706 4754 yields 0.03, 28.5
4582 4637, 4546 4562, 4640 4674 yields -0.08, 25.7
